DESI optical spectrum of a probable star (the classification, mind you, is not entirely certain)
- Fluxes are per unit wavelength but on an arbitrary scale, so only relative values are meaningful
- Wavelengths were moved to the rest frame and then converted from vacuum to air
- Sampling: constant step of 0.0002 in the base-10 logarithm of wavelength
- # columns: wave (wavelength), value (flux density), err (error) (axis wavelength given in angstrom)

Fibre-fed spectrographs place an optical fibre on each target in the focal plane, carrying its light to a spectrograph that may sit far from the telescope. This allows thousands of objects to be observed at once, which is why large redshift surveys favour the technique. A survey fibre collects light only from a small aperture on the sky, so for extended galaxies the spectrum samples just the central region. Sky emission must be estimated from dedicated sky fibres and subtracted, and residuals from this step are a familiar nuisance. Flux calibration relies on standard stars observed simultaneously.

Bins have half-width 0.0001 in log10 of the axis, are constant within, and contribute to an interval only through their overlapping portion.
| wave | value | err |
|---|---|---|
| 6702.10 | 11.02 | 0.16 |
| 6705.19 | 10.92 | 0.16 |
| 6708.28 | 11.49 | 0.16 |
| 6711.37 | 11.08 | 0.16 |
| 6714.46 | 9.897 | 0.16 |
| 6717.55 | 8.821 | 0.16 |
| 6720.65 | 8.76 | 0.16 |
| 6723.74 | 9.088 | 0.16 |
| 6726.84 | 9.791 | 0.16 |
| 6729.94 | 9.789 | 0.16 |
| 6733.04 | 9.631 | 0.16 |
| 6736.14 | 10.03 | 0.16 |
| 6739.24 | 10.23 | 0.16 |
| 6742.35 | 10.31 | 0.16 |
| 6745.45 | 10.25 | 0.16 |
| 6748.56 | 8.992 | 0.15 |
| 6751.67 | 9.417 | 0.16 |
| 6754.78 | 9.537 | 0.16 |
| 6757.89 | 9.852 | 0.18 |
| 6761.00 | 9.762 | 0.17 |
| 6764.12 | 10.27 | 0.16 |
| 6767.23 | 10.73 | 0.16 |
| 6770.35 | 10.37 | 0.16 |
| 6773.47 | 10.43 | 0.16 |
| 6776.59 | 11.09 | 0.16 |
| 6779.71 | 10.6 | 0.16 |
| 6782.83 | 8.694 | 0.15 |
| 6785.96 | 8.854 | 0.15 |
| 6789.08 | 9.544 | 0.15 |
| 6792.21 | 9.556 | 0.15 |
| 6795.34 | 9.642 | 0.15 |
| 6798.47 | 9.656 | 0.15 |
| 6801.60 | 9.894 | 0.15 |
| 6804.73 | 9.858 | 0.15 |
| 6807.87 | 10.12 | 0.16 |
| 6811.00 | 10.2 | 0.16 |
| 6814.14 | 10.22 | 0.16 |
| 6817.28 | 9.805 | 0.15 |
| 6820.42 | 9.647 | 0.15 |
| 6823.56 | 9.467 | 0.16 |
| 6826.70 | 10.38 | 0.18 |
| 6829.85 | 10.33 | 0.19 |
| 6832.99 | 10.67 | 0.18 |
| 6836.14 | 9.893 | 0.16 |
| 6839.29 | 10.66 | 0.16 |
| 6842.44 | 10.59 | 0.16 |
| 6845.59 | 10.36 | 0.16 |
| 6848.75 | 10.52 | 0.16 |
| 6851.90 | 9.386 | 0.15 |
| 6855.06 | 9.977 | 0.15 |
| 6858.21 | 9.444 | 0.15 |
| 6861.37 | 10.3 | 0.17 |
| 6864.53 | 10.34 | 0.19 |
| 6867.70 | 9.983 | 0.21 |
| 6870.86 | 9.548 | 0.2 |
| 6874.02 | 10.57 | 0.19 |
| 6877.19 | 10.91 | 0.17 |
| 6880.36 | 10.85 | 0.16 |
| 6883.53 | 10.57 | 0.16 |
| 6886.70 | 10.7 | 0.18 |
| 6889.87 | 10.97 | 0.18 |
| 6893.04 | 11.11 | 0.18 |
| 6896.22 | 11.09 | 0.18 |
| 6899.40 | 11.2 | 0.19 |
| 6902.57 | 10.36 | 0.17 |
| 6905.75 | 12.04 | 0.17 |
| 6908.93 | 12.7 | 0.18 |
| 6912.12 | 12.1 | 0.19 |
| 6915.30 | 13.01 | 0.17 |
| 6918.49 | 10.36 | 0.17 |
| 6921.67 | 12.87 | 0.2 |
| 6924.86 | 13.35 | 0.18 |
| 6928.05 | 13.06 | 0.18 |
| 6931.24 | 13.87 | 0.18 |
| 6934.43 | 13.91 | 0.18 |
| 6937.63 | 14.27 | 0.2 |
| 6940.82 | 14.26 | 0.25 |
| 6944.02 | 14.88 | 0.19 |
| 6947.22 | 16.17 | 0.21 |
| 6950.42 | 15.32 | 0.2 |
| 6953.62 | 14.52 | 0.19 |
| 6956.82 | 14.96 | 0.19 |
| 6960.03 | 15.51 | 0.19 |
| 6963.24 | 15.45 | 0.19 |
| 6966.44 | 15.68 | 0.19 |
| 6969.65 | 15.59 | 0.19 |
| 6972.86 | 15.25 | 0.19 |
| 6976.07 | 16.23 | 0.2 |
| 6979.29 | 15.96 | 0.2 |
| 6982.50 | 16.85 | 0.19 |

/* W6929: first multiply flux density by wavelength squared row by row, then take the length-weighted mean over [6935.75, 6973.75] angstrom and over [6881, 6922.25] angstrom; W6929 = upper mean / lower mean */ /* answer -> 1.35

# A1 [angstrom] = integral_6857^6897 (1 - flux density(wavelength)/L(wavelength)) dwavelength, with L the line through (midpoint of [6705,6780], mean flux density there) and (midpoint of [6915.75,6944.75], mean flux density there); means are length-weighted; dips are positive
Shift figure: 6.2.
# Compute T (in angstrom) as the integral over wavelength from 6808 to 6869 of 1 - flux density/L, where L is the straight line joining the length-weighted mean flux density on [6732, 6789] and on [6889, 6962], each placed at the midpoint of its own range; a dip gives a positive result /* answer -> 7.13 angstrom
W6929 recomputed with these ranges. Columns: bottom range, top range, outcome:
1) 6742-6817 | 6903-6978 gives 1.49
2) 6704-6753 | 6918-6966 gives 1.54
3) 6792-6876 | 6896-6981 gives 1.43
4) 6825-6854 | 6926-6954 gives 1.45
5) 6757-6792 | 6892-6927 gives 1.23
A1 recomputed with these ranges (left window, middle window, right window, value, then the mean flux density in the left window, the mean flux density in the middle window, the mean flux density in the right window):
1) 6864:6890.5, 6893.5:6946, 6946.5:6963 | 1.7 angstrom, 10.5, 12.7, 15.3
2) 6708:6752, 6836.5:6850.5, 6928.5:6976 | 2.2 angstrom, 9.8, 10.5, 15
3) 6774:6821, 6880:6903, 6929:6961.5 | 3.7 angstrom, 9.84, 10.9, 14.7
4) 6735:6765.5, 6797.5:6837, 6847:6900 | 0.6 angstrom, 9.86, 10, 10.4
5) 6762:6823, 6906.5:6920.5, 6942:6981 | 1.8 angstrom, 9.95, 12.1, 15.5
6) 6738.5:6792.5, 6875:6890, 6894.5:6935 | 1.2 angstrom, 9.92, 10.8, 12.3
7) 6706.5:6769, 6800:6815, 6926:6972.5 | 1.9 angstrom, 9.89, 10.1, 14.8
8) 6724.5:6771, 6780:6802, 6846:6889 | 1.3 angstrom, 9.91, 9.45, 10.3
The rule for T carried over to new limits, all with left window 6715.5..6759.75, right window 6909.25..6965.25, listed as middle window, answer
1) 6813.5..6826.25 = 1.8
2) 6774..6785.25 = 0.5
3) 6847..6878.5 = 5.8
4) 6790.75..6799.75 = 1.0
